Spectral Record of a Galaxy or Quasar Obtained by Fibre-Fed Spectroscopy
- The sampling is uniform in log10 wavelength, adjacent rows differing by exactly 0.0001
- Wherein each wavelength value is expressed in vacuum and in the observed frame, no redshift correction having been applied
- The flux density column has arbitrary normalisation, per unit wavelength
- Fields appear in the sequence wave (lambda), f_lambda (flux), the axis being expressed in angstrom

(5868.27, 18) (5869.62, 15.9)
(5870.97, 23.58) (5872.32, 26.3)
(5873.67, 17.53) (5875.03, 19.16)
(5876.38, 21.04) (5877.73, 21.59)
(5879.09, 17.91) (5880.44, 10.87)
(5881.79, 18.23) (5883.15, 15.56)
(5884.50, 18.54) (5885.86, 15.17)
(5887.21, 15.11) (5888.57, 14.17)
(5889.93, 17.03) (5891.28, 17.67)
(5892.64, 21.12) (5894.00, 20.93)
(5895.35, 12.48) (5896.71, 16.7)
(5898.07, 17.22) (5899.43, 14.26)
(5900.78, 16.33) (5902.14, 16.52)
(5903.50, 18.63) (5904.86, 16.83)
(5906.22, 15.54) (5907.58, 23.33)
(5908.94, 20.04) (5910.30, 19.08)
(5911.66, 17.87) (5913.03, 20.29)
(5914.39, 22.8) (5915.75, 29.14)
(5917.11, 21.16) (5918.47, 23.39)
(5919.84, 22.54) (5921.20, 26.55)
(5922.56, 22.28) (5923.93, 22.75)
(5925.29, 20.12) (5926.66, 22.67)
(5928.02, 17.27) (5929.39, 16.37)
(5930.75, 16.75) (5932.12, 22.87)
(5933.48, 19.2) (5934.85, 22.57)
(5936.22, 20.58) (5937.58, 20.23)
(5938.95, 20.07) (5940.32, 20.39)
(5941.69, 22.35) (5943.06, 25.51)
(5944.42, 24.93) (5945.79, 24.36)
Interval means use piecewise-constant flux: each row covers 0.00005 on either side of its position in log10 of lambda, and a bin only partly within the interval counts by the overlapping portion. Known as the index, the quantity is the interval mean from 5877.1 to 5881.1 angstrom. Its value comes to 16.7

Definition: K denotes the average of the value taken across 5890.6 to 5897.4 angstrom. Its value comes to 17.8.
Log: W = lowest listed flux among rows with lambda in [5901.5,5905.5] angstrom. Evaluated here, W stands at 16.52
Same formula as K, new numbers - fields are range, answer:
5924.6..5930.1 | 19.1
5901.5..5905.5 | 17.3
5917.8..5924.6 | 23.5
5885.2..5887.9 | 15.1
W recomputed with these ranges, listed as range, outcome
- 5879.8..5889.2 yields 10.87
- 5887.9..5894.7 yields 14.17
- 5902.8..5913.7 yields 15.54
